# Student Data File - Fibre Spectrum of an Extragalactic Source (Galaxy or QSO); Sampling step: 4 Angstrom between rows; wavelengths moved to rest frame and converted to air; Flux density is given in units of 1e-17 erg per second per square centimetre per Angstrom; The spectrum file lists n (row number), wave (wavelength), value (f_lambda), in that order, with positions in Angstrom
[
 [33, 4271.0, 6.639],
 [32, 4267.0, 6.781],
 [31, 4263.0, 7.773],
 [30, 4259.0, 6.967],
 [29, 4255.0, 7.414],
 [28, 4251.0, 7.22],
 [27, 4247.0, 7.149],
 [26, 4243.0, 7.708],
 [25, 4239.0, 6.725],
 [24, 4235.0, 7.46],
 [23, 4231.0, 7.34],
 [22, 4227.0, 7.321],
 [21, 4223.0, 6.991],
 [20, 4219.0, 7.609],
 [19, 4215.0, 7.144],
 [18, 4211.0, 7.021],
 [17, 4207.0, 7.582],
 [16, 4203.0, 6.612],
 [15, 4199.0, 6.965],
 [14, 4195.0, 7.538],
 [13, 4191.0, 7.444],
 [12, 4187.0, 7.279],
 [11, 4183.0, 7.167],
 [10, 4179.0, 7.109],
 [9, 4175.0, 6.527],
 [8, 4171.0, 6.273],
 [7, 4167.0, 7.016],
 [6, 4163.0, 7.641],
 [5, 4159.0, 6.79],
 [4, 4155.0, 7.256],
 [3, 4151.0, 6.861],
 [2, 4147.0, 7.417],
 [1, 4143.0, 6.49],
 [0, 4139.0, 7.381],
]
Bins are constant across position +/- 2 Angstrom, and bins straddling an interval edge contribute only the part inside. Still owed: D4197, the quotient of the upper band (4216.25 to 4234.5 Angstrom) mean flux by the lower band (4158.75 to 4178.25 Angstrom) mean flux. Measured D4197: 1.1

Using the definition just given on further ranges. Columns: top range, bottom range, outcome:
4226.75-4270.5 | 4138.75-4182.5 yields 1.04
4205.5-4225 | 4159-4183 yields 1.05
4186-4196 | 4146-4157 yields 1.04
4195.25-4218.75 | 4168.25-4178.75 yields 1.09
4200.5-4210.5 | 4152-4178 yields 1.02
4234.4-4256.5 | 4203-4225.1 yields 1.01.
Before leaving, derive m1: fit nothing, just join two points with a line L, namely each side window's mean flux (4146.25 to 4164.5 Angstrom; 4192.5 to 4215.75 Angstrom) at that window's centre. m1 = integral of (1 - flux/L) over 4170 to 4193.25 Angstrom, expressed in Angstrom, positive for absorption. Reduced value 0.5 Angstrom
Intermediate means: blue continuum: 7.17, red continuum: 7.15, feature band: 7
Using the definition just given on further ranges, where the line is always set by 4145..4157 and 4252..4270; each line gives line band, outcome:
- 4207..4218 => 0.0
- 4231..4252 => -0.2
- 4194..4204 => 0.2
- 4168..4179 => 0.9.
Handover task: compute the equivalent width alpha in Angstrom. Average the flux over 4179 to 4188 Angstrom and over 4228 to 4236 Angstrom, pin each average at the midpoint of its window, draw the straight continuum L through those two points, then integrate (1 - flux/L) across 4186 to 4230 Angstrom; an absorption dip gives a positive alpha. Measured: 0.4 Angstrom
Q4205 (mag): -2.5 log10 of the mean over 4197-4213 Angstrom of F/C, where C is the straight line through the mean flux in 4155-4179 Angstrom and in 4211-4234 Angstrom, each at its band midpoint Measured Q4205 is 0.02 mag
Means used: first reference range 6.9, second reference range 7.27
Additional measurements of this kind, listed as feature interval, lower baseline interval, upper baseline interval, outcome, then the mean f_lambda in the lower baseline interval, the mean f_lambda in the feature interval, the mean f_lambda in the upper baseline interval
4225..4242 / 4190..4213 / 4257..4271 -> -0.02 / 7.18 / 7.24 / 7.1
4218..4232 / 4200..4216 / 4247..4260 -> -0.02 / 7.08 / 7.29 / 7.21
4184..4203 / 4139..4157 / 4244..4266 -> -0.01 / 7.05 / 7.23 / 7.3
